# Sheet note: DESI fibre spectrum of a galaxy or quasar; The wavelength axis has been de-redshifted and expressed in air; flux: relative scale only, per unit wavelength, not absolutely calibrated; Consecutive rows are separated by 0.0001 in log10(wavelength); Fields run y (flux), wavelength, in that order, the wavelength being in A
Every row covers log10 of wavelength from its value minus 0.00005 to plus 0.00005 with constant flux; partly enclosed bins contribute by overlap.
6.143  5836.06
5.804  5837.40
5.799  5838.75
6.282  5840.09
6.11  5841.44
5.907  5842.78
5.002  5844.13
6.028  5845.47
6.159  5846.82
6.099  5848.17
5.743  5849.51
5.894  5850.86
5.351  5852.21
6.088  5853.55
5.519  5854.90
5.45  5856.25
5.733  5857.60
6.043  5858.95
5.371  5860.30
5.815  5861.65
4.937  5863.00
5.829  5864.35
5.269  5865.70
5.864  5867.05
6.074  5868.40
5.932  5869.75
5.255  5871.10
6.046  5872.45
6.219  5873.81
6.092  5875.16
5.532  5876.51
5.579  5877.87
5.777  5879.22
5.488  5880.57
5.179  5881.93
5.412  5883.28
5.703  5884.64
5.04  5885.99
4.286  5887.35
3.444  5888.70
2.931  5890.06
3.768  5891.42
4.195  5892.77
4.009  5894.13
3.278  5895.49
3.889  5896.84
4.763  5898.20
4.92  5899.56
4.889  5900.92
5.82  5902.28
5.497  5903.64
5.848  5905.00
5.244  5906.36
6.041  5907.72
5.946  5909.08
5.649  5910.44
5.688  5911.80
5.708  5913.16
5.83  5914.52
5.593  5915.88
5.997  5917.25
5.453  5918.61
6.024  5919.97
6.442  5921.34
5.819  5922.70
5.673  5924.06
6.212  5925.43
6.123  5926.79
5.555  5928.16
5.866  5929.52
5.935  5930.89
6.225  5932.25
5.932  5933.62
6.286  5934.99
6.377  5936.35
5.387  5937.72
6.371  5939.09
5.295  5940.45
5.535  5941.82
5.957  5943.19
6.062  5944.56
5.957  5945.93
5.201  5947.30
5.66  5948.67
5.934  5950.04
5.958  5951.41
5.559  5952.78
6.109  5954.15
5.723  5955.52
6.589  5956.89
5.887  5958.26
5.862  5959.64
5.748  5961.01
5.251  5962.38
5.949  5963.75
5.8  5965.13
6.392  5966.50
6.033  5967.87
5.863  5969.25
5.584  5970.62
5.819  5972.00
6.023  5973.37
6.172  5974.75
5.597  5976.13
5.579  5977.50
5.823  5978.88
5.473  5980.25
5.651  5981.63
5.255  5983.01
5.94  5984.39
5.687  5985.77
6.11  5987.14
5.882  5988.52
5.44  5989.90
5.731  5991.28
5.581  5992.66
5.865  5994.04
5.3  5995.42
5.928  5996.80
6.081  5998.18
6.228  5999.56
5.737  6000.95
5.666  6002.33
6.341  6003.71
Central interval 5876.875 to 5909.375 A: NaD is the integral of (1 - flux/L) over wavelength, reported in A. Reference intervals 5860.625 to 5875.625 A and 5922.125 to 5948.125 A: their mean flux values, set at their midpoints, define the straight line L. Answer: 5.21 A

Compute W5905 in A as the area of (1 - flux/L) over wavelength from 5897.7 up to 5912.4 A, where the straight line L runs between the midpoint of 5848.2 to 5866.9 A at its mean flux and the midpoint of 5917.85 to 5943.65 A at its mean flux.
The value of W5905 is 0.8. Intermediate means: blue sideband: 5.64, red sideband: 5.92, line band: 5.49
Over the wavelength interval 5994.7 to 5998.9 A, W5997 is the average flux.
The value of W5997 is 5.78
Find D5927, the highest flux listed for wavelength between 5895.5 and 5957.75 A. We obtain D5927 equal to 6.589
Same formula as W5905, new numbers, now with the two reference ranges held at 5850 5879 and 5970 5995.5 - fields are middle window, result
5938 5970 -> -0.7 A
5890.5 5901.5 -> 3.0 A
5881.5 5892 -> 2.3 A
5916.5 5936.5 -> -0.9 A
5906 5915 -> 0.0 A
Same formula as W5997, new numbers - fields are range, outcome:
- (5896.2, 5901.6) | 4.62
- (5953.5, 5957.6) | 6.15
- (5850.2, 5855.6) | 5.71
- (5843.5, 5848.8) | 5.82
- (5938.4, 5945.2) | 5.84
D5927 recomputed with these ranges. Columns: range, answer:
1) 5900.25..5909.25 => 6.041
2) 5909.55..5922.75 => 6.442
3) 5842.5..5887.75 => 6.219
